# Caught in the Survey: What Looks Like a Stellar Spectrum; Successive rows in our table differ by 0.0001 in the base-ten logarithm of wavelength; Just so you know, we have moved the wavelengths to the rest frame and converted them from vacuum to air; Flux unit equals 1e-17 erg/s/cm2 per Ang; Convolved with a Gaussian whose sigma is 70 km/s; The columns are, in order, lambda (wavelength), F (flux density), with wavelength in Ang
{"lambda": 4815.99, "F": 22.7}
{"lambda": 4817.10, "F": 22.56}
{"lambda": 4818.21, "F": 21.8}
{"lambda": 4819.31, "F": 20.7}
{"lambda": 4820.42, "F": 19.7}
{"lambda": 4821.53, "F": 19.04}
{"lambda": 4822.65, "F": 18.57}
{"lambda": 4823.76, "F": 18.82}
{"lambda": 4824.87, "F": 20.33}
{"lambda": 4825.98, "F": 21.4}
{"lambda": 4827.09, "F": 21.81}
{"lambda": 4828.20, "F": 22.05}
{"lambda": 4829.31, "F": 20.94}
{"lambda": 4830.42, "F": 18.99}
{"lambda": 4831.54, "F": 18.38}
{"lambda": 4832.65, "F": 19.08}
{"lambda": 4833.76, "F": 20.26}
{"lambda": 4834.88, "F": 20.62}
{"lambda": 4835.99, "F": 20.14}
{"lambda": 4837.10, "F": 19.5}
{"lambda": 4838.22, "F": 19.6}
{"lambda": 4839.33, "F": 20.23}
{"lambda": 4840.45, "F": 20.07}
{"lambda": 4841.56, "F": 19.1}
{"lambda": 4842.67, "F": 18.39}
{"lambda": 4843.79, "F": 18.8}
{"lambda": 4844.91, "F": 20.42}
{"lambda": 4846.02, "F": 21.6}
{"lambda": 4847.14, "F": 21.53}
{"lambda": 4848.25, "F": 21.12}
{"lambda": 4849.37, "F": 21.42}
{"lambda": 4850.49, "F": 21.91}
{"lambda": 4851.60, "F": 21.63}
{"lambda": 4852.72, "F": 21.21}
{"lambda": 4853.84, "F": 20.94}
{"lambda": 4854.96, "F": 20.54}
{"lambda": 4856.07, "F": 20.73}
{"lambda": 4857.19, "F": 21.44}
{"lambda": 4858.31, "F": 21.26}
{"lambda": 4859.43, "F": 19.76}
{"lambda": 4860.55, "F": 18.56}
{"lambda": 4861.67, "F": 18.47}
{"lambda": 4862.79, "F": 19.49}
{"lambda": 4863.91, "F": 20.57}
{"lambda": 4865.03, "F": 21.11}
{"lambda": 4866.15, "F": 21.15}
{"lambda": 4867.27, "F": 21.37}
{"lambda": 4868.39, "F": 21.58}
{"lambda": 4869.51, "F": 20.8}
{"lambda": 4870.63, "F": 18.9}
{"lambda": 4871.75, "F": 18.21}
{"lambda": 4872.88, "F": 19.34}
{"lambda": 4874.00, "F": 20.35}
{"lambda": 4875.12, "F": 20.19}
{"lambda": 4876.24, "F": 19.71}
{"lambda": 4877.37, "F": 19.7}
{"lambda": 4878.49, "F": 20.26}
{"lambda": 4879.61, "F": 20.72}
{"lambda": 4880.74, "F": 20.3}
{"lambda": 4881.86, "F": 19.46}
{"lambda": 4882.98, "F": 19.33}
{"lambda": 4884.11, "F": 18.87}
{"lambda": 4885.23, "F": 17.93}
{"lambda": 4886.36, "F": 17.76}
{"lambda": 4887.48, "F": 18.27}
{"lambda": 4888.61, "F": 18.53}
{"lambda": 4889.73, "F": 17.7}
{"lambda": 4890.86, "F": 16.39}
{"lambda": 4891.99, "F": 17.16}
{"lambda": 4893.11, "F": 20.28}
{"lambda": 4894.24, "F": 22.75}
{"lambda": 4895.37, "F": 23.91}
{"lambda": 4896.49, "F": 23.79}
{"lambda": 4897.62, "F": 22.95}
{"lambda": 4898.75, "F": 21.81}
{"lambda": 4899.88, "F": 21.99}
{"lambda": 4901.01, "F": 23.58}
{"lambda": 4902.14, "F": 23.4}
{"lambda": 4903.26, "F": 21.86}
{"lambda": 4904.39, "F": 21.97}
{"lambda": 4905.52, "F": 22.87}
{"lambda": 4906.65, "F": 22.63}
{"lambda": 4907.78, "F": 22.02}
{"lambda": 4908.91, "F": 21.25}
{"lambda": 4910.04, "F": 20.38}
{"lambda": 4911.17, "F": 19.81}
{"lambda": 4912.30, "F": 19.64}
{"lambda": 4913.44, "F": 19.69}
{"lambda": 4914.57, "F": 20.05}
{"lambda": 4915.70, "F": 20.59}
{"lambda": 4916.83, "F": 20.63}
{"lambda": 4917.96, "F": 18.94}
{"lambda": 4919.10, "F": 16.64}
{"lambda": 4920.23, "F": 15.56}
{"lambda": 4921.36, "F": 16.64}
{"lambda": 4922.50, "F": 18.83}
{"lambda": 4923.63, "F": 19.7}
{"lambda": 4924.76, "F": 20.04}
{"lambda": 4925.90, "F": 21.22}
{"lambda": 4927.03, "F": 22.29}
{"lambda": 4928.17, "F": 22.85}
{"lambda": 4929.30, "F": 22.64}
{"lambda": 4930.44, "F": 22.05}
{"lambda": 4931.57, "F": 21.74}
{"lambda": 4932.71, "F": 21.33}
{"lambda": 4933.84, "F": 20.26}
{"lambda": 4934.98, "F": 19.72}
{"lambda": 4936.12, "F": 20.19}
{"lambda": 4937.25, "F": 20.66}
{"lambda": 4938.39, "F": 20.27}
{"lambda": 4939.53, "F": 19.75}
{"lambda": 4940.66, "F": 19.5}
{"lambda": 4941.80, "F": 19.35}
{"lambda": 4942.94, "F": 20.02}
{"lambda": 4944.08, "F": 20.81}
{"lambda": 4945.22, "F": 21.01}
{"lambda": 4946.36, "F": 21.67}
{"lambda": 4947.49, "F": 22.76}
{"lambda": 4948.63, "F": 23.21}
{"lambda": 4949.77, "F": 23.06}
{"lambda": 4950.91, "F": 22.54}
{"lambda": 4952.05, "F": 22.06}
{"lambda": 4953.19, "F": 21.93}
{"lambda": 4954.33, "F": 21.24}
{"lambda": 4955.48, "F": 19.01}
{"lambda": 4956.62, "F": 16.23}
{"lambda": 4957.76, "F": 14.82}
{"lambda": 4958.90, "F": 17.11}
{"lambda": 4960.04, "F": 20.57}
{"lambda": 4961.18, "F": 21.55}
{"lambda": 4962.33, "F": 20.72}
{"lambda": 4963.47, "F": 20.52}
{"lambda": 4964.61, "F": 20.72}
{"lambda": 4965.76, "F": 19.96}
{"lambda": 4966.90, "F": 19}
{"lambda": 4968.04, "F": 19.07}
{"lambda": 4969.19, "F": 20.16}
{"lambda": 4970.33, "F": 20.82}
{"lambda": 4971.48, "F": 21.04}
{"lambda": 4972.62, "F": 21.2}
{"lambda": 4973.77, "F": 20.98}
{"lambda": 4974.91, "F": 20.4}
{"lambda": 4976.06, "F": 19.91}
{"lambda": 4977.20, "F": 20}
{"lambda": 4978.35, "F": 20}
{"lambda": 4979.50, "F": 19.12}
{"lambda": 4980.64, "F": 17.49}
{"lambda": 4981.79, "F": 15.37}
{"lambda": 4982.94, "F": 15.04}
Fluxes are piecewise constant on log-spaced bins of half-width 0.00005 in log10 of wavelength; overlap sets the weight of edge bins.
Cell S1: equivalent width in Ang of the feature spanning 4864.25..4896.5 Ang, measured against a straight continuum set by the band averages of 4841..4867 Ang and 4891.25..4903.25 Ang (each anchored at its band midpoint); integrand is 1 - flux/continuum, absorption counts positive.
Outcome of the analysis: 2.49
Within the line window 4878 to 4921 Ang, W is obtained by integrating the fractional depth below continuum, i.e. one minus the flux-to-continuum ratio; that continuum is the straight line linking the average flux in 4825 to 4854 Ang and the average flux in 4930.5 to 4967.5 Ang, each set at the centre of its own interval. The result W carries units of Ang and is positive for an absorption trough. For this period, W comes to 0.3 Ang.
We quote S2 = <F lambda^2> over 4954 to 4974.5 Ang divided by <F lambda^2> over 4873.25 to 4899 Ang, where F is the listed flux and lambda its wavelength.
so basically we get 1.0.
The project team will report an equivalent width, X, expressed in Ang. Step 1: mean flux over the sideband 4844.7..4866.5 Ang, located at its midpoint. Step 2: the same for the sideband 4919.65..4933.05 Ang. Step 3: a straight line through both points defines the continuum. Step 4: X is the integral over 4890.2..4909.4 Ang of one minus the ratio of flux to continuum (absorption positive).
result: -1.18 Ang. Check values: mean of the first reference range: 20.7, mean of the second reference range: 20.4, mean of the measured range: 21.8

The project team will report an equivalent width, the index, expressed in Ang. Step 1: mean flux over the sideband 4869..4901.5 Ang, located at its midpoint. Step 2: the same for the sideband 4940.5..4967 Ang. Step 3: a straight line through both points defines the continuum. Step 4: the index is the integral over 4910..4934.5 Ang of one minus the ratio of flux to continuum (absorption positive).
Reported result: 0.2 Ang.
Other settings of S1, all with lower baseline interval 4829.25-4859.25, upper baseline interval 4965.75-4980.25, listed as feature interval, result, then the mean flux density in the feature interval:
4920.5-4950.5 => -0.9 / 20.8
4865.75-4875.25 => 0.0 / 20.2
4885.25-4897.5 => 0.3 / 19.7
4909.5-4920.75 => 0.6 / 19.2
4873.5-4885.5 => 0.3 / 19.8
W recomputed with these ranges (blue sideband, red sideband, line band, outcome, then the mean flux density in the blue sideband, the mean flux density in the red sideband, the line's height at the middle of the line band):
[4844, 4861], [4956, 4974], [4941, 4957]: -1.0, 20.9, 19.6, 19.8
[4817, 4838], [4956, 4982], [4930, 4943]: -0.5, 20.2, 19.5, 19.6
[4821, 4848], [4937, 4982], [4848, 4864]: -0.5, 20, 20.2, 20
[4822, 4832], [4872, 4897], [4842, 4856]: -0.6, 20.1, 19.6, 19.9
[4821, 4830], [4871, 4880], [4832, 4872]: -0.6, 20.4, 19.8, 20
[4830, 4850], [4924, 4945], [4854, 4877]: 0.0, 20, 20.8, 20.2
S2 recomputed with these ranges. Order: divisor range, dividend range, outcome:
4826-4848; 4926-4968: 1.07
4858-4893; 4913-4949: 1.07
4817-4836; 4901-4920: 1.06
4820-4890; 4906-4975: 1.05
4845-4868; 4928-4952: 1.06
